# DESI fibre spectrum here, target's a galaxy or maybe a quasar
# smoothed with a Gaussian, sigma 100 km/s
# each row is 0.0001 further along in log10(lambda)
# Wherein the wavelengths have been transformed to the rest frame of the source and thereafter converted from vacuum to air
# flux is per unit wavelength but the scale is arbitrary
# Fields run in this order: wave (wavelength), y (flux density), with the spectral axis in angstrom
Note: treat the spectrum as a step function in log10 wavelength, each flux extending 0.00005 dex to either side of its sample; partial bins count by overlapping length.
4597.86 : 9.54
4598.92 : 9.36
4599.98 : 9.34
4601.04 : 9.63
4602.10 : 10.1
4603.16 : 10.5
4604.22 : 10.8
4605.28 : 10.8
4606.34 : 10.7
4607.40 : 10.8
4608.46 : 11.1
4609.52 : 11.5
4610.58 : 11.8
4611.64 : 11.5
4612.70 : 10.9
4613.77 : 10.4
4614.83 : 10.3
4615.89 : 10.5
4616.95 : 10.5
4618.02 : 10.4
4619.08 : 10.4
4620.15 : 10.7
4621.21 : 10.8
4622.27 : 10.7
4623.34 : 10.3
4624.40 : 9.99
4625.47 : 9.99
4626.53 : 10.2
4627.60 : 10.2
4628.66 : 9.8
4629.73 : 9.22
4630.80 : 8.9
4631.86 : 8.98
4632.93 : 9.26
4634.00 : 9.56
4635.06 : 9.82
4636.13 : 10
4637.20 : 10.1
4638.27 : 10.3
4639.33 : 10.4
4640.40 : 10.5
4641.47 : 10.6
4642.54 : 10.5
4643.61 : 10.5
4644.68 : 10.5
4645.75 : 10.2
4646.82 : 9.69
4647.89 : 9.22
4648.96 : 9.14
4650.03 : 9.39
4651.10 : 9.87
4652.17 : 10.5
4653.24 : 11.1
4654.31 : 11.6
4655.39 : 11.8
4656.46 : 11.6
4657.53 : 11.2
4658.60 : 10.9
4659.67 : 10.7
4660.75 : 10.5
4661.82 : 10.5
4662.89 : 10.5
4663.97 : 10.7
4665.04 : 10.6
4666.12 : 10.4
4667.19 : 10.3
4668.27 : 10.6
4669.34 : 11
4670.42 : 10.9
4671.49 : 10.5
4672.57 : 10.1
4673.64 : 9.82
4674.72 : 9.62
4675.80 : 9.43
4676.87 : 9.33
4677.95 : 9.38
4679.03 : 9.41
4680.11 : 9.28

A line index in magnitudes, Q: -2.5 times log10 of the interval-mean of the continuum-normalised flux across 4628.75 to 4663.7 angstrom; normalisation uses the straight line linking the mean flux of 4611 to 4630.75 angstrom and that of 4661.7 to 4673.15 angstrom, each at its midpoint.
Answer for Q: 0.02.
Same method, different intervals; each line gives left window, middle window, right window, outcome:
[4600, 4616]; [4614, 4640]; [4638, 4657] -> 0.054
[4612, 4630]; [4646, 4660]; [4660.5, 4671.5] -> 0.001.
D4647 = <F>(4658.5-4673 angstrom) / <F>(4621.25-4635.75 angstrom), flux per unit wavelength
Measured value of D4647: 1.08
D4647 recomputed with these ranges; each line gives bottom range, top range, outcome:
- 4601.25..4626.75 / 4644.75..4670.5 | 0.99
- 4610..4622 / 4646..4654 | 0.92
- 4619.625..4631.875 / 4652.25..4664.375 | 1.10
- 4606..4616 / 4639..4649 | 0.93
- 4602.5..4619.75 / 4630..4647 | 0.92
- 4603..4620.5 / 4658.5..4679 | 0.95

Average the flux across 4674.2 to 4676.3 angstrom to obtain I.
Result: 9.51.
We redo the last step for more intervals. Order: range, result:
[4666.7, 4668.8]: 10.4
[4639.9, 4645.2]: 10.5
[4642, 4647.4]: 10.3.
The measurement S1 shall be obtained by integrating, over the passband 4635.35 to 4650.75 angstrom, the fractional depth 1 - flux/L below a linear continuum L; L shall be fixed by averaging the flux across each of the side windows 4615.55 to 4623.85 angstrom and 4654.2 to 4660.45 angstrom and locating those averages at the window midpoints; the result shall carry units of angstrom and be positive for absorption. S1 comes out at 1.3 angstrom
